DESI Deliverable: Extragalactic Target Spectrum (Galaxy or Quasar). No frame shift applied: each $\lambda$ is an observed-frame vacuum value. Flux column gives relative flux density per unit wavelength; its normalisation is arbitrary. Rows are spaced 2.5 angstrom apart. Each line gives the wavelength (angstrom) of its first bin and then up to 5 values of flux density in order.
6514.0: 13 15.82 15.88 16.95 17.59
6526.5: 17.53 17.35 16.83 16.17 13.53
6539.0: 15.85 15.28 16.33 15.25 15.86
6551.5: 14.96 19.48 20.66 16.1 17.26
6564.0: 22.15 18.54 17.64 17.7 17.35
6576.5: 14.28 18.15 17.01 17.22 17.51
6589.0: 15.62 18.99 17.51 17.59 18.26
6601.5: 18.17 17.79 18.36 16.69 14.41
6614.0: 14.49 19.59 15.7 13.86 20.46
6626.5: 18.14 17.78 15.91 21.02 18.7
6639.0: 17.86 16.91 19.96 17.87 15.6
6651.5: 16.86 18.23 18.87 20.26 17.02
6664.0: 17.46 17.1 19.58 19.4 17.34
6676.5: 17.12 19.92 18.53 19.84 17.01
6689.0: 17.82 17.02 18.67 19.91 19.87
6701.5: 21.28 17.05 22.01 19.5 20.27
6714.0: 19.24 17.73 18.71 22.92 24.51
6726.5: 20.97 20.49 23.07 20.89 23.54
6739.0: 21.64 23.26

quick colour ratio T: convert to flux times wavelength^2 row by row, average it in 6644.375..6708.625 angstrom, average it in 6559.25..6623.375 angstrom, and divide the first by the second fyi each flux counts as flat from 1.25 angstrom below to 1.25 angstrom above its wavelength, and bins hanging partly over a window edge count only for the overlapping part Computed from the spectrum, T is 1.1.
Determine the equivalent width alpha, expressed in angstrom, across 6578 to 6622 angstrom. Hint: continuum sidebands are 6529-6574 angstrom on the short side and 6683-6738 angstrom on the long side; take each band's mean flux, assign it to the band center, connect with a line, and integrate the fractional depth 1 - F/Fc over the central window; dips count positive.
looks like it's 2.1 angstrom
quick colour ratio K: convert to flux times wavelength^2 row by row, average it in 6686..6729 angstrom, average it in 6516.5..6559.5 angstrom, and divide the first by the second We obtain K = 1.26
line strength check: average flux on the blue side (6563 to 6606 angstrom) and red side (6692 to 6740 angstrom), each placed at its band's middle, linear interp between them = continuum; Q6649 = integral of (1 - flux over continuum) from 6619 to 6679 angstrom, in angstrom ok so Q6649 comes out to 3.6 angstrom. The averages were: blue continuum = 17.7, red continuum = 20.6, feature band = 18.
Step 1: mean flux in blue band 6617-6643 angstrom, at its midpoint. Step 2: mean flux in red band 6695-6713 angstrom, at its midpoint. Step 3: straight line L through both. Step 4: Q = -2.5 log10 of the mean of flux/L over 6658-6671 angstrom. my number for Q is 0.026 mag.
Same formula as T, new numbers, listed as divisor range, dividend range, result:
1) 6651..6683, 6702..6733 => 1.14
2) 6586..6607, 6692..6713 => 1.15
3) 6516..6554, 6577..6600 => 1.09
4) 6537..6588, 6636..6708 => 1.11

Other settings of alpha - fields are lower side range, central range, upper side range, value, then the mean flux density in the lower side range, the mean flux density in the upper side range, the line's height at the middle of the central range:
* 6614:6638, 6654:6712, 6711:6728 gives 2.1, 17.7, 20.6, 19.5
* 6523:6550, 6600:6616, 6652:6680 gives 0.5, 16.1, 18.3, 17.3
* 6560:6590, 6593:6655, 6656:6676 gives 1.6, 17.5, 18.3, 18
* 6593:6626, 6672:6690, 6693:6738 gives 1.1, 17.2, 20.6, 19.5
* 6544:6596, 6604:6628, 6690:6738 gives 1.9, 17.4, 20.4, 18.4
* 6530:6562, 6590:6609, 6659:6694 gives -0.9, 16.4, 18.2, 17.1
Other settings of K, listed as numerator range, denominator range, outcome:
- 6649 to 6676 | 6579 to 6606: 1.05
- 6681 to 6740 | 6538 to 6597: 1.22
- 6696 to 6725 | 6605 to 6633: 1.23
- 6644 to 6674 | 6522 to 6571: 1.09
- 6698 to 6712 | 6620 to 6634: 1.17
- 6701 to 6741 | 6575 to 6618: 1.27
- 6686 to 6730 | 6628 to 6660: 1.11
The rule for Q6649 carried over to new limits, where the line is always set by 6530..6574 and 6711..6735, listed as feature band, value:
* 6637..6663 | 1.7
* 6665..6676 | 0.8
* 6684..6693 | 1.1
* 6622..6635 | 0.3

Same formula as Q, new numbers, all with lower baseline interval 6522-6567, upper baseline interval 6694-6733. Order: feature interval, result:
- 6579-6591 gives 0.045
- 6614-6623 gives 0.143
